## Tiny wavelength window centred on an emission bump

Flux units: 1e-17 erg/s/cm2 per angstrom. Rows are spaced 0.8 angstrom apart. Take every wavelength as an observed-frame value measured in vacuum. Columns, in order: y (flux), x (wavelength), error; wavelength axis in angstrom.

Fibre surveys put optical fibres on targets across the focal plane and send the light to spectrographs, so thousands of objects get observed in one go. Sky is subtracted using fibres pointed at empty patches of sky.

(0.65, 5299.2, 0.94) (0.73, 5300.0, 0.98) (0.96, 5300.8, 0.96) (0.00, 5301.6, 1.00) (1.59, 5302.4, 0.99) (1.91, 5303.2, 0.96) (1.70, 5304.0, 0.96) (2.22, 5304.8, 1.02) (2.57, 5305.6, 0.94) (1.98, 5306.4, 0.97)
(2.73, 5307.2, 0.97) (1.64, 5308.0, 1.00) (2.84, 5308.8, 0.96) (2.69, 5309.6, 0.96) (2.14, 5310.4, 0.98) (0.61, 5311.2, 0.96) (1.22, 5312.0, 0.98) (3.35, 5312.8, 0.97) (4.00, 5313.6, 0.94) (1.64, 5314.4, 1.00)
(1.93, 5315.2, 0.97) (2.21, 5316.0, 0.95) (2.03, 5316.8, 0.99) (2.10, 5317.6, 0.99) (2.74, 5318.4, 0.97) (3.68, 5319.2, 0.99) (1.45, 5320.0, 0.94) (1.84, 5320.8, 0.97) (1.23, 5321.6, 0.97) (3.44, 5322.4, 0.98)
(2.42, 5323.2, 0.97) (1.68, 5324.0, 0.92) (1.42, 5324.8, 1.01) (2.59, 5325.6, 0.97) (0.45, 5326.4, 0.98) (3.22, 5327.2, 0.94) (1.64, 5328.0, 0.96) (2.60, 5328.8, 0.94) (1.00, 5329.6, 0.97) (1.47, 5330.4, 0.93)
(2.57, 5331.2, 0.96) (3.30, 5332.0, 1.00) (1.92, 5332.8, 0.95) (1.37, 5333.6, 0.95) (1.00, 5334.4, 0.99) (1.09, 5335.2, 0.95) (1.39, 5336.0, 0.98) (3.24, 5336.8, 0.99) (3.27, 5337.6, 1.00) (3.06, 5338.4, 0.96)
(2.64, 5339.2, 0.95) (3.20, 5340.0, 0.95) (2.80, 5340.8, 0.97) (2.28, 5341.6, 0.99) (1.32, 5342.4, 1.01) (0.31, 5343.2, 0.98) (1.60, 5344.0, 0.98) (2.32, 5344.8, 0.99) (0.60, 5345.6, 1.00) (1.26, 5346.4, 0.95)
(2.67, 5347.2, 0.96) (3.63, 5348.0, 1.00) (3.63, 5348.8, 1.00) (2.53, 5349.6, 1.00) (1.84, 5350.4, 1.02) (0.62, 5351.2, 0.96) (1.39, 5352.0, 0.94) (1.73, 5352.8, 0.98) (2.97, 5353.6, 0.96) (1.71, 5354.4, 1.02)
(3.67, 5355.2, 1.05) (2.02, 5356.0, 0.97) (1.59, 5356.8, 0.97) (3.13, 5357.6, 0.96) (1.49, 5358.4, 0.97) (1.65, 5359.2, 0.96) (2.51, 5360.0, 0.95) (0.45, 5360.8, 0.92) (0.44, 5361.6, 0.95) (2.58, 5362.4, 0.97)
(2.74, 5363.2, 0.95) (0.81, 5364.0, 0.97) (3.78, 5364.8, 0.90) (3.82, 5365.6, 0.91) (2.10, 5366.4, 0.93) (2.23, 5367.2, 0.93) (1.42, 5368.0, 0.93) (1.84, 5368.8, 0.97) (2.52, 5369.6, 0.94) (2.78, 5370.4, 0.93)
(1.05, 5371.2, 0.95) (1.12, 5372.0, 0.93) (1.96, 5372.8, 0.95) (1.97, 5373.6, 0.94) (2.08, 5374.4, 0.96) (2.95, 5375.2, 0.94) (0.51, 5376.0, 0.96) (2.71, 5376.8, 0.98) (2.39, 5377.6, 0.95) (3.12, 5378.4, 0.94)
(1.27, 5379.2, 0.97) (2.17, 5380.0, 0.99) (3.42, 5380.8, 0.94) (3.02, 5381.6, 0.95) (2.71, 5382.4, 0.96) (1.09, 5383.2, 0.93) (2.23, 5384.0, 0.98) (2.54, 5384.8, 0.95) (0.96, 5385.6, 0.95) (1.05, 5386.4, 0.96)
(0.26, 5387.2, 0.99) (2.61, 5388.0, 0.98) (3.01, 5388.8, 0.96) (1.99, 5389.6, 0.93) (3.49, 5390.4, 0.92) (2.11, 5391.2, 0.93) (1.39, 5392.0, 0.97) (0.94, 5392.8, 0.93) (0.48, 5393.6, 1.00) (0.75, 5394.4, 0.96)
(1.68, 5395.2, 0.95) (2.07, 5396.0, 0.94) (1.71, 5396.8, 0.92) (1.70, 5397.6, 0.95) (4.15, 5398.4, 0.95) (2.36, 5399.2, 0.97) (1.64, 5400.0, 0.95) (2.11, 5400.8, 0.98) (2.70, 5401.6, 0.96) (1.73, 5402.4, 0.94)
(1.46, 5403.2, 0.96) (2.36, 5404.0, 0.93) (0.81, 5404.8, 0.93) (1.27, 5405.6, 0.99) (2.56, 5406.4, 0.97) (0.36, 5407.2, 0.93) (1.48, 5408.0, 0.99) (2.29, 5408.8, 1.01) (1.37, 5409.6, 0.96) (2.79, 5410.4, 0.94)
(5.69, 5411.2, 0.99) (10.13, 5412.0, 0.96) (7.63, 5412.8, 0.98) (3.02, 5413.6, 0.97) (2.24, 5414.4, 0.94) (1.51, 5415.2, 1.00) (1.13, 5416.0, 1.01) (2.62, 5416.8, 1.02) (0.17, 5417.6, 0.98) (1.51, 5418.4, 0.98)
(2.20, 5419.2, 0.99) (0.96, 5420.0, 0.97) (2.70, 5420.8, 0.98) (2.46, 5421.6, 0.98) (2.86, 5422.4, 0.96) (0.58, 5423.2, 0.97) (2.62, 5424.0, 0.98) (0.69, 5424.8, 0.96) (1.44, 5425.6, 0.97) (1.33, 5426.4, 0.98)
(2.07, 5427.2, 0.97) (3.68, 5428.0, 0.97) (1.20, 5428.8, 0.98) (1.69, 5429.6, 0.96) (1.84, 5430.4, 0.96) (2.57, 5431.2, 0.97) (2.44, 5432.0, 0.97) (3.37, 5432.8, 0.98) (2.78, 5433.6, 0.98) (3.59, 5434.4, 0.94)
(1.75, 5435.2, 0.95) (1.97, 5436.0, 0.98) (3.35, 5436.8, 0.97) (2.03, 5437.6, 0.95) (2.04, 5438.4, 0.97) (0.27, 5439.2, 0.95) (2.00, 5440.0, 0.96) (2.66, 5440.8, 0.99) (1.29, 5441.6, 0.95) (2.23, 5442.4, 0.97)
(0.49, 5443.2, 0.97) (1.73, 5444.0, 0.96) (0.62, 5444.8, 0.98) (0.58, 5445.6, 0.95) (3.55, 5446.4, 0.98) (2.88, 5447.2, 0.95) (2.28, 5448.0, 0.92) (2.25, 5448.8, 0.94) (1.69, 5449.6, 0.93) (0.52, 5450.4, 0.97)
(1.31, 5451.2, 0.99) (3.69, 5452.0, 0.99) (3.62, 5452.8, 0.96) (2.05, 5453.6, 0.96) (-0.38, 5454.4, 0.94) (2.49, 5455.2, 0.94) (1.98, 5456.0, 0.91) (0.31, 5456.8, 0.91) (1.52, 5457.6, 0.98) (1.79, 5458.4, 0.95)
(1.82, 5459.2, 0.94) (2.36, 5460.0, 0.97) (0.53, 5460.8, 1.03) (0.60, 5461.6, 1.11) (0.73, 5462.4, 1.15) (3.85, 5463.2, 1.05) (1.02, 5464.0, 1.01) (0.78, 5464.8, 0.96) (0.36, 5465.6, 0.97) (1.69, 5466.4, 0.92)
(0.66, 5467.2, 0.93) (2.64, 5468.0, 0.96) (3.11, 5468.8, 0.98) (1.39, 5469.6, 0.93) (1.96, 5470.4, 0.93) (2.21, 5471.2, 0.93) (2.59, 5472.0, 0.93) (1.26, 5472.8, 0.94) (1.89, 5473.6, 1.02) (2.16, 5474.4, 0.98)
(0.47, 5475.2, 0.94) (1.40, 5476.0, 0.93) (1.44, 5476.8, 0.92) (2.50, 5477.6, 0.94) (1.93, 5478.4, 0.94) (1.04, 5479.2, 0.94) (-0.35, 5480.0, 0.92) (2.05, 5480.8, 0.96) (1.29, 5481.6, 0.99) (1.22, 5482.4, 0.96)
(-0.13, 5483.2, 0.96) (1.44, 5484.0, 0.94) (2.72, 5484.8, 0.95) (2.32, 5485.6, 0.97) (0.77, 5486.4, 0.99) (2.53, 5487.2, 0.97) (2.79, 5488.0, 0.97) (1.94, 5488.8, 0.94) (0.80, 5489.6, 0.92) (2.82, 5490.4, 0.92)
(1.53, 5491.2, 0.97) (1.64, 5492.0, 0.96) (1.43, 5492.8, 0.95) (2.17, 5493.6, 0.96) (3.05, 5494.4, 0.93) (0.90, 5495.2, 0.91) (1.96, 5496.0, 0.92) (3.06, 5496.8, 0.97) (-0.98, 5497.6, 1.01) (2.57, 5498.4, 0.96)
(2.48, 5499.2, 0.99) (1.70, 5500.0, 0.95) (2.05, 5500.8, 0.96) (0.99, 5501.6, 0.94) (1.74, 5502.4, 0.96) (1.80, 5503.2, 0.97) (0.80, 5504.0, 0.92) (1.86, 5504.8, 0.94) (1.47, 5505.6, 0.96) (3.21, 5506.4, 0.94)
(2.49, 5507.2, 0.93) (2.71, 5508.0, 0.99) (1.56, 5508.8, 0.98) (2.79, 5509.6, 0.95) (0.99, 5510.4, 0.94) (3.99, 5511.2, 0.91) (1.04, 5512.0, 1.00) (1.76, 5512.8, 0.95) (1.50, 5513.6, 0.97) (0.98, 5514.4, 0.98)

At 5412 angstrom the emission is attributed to Hbeta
